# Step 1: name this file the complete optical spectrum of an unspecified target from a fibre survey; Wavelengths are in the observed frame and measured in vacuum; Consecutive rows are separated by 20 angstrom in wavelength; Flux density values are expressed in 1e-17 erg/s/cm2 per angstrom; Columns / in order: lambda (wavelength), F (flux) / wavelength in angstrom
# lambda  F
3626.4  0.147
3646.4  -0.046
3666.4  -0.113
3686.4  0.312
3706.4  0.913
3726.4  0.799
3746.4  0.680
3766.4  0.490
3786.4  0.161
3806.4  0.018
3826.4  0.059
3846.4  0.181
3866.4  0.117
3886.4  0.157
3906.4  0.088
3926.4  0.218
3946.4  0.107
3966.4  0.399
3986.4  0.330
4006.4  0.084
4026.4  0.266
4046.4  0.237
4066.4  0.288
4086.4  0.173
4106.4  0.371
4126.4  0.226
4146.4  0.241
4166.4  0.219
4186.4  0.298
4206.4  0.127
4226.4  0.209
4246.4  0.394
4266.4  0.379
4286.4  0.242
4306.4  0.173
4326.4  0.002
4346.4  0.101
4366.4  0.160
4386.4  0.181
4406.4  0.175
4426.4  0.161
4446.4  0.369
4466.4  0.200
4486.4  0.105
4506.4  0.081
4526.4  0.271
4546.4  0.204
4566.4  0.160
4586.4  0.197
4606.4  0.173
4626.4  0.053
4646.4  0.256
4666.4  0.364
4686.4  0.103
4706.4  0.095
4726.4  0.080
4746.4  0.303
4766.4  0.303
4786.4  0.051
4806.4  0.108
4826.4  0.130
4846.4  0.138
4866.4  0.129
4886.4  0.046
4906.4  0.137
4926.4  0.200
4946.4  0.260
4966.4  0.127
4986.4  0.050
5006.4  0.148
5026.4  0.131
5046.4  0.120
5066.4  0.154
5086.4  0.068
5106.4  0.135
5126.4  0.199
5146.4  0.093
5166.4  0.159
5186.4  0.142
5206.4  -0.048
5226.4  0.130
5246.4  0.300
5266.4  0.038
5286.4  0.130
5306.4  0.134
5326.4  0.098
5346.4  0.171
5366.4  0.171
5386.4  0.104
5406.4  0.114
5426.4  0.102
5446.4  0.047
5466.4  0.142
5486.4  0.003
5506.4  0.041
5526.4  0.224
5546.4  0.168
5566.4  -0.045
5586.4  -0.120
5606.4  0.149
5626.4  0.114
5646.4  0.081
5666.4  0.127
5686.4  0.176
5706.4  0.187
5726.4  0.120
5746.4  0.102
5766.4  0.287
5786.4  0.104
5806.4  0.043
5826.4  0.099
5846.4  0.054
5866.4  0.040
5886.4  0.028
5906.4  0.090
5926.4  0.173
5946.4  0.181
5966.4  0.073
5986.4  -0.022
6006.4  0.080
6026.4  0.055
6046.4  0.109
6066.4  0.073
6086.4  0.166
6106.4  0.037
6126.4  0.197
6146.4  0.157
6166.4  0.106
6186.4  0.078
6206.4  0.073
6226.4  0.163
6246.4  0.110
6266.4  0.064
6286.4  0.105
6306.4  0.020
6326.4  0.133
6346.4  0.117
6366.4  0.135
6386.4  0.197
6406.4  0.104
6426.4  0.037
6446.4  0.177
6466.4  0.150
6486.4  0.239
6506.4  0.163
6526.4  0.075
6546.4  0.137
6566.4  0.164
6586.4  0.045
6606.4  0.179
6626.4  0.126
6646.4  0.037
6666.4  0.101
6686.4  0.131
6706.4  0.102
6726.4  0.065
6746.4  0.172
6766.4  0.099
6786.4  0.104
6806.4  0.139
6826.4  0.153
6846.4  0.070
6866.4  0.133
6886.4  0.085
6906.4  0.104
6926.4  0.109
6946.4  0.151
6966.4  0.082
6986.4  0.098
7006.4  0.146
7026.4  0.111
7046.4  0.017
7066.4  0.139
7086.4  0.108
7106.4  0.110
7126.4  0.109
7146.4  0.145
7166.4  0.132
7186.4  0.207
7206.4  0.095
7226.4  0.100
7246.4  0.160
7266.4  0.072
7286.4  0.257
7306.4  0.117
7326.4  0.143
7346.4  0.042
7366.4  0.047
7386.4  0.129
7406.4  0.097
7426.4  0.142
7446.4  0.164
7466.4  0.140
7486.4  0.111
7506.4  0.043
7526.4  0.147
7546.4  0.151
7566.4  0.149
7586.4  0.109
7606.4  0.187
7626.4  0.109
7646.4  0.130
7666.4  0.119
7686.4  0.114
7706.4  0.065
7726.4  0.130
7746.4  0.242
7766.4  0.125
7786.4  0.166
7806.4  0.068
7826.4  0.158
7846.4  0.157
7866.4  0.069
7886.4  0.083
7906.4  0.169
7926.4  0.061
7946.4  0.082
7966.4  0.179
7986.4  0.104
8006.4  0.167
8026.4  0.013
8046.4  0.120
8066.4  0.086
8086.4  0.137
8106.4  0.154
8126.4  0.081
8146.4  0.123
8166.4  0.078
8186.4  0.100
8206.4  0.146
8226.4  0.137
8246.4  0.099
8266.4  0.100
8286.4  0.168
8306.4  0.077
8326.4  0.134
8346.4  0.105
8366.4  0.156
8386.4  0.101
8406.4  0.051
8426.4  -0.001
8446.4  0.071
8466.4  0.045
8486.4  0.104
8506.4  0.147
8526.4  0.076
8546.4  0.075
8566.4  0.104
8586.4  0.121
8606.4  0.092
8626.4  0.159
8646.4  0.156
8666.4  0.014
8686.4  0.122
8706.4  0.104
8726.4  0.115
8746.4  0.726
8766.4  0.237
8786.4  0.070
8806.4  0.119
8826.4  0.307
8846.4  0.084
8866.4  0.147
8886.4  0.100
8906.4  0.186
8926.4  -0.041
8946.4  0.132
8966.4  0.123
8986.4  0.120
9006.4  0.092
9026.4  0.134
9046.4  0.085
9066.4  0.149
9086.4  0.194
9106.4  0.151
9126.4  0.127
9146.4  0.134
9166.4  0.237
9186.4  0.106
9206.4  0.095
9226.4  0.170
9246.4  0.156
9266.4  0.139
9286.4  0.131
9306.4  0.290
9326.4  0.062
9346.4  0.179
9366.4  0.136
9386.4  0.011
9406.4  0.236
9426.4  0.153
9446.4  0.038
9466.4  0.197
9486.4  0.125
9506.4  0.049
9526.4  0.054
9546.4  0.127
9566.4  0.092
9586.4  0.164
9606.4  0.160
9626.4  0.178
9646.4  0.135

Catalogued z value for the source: 1.35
